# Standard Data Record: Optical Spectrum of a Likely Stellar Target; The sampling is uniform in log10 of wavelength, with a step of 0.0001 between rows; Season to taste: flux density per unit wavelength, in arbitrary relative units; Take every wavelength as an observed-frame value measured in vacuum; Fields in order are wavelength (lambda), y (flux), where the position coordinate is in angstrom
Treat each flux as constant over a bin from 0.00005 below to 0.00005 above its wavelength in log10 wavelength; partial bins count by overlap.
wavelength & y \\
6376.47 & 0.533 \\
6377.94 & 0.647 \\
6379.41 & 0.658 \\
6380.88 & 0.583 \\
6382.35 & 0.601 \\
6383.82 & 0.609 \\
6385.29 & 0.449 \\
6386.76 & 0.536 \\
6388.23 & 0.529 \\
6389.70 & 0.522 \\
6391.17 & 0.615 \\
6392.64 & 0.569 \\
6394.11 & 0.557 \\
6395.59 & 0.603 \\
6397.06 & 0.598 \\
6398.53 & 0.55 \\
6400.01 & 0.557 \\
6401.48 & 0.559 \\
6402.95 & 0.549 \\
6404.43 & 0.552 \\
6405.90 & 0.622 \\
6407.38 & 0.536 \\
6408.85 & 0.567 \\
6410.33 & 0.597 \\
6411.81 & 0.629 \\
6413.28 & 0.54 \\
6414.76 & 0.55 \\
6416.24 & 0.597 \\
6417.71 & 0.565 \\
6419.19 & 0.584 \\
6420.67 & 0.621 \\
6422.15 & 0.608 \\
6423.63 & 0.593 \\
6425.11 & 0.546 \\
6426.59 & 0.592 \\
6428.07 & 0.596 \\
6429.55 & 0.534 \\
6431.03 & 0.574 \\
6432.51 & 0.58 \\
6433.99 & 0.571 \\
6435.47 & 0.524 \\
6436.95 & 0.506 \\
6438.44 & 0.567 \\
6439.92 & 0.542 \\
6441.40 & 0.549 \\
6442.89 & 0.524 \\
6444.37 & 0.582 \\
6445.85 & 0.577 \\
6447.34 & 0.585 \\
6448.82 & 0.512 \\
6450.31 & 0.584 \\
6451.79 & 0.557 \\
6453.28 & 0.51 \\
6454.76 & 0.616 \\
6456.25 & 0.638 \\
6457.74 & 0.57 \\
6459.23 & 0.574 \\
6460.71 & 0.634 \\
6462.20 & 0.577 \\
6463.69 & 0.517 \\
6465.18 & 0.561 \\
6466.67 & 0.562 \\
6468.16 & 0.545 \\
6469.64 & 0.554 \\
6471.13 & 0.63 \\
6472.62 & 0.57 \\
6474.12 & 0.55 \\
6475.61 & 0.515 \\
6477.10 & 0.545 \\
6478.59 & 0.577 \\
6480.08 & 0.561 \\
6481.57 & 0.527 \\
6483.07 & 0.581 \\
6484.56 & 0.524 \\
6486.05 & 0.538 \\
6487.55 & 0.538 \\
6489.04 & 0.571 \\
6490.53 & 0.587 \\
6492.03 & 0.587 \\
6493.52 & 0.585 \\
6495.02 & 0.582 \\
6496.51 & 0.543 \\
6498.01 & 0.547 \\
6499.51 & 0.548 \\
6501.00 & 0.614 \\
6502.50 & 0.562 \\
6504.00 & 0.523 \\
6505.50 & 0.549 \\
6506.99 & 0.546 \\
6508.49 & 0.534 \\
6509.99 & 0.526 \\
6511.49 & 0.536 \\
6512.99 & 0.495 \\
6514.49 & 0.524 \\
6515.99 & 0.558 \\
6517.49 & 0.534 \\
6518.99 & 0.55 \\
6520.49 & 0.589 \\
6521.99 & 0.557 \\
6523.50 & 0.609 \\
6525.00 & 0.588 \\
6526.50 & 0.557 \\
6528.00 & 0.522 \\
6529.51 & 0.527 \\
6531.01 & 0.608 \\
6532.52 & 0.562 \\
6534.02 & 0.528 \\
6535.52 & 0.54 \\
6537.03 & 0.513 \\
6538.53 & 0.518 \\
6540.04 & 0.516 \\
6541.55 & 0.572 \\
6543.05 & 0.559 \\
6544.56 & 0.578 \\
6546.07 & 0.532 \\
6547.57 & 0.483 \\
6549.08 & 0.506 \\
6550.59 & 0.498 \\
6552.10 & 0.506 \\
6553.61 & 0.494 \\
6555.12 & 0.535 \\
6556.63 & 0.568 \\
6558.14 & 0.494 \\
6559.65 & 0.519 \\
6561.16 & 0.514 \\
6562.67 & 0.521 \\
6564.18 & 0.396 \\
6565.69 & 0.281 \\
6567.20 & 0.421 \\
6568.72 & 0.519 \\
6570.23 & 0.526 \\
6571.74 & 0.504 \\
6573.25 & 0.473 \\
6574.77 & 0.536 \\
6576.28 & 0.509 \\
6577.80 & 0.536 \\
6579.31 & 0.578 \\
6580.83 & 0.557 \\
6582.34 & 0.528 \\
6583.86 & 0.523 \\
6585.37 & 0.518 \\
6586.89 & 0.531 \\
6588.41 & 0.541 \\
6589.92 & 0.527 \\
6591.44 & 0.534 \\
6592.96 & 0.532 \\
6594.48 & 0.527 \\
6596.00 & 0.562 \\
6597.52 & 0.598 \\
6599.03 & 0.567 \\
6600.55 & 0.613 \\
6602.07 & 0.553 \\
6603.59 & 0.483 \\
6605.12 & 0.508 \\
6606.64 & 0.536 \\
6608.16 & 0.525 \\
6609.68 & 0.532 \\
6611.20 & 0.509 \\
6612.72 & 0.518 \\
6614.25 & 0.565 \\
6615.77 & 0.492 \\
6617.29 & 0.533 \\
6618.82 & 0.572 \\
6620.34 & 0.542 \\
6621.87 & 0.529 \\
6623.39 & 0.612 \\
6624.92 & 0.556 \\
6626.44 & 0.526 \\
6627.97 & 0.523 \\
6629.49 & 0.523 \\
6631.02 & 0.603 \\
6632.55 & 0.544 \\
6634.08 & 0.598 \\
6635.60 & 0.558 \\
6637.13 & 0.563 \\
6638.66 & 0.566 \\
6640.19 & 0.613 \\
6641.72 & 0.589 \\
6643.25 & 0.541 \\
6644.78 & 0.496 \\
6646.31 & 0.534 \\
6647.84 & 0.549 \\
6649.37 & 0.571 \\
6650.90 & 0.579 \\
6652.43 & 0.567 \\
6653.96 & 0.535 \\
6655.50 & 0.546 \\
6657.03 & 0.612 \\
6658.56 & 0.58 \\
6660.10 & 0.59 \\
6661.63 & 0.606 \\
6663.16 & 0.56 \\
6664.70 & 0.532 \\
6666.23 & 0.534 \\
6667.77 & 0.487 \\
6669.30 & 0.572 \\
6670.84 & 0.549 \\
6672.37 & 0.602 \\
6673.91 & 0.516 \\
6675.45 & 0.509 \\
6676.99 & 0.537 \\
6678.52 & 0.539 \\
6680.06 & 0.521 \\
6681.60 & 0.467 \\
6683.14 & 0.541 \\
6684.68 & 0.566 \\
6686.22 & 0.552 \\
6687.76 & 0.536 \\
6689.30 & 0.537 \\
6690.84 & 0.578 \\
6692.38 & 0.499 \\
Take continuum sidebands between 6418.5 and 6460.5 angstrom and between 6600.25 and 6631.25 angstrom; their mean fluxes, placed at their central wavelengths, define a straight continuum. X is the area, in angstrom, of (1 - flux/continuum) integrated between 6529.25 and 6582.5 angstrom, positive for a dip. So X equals 3.3 angstrom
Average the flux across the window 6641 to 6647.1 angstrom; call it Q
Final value 0.54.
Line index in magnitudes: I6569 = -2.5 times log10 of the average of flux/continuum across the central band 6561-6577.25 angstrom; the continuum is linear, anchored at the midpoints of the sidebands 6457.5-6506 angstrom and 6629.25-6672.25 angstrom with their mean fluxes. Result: 0.19 mag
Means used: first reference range 0.562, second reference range 0.562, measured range 0.472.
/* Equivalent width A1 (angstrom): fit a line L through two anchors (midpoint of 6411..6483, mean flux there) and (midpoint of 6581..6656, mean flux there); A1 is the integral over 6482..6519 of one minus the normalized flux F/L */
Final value 0.6 angstrom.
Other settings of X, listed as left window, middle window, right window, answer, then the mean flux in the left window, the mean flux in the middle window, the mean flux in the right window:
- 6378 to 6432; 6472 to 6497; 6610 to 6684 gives 0.4 angstrom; 0.574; 0.558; 0.55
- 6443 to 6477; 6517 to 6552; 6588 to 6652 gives 0.9 angstrom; 0.568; 0.545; 0.549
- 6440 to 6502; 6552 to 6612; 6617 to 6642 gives 4.7 angstrom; 0.564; 0.519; 0.562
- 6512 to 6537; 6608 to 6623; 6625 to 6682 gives 0.5 angstrom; 0.552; 0.534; 0.553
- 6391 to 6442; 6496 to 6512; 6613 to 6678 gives 0.5 angstrom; 0.571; 0.548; 0.555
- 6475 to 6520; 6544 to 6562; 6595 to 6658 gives 1.1 angstrom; 0.551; 0.518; 0.552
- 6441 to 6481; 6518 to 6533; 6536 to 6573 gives -1.3 angstrom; 0.566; 0.566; 0.503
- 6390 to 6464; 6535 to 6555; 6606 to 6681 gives 1.3 angstrom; 0.571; 0.524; 0.551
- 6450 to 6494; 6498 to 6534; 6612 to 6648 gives 0.6 angstrom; 0.566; 0.552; 0.552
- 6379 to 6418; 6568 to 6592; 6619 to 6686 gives 1.3 angstrom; 0.57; 0.528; 0.553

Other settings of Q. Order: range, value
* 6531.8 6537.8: 0.536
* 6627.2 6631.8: 0.549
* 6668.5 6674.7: 0.559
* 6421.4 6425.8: 0.582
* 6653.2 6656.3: 0.54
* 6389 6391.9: 0.569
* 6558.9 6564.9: 0.488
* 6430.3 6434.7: 0.575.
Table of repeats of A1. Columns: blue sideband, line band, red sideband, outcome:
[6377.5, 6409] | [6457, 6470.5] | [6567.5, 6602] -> -0.2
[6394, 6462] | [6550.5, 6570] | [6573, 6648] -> 2.4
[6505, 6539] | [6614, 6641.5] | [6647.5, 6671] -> 0.0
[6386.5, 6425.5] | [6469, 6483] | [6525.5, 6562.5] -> -0.2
